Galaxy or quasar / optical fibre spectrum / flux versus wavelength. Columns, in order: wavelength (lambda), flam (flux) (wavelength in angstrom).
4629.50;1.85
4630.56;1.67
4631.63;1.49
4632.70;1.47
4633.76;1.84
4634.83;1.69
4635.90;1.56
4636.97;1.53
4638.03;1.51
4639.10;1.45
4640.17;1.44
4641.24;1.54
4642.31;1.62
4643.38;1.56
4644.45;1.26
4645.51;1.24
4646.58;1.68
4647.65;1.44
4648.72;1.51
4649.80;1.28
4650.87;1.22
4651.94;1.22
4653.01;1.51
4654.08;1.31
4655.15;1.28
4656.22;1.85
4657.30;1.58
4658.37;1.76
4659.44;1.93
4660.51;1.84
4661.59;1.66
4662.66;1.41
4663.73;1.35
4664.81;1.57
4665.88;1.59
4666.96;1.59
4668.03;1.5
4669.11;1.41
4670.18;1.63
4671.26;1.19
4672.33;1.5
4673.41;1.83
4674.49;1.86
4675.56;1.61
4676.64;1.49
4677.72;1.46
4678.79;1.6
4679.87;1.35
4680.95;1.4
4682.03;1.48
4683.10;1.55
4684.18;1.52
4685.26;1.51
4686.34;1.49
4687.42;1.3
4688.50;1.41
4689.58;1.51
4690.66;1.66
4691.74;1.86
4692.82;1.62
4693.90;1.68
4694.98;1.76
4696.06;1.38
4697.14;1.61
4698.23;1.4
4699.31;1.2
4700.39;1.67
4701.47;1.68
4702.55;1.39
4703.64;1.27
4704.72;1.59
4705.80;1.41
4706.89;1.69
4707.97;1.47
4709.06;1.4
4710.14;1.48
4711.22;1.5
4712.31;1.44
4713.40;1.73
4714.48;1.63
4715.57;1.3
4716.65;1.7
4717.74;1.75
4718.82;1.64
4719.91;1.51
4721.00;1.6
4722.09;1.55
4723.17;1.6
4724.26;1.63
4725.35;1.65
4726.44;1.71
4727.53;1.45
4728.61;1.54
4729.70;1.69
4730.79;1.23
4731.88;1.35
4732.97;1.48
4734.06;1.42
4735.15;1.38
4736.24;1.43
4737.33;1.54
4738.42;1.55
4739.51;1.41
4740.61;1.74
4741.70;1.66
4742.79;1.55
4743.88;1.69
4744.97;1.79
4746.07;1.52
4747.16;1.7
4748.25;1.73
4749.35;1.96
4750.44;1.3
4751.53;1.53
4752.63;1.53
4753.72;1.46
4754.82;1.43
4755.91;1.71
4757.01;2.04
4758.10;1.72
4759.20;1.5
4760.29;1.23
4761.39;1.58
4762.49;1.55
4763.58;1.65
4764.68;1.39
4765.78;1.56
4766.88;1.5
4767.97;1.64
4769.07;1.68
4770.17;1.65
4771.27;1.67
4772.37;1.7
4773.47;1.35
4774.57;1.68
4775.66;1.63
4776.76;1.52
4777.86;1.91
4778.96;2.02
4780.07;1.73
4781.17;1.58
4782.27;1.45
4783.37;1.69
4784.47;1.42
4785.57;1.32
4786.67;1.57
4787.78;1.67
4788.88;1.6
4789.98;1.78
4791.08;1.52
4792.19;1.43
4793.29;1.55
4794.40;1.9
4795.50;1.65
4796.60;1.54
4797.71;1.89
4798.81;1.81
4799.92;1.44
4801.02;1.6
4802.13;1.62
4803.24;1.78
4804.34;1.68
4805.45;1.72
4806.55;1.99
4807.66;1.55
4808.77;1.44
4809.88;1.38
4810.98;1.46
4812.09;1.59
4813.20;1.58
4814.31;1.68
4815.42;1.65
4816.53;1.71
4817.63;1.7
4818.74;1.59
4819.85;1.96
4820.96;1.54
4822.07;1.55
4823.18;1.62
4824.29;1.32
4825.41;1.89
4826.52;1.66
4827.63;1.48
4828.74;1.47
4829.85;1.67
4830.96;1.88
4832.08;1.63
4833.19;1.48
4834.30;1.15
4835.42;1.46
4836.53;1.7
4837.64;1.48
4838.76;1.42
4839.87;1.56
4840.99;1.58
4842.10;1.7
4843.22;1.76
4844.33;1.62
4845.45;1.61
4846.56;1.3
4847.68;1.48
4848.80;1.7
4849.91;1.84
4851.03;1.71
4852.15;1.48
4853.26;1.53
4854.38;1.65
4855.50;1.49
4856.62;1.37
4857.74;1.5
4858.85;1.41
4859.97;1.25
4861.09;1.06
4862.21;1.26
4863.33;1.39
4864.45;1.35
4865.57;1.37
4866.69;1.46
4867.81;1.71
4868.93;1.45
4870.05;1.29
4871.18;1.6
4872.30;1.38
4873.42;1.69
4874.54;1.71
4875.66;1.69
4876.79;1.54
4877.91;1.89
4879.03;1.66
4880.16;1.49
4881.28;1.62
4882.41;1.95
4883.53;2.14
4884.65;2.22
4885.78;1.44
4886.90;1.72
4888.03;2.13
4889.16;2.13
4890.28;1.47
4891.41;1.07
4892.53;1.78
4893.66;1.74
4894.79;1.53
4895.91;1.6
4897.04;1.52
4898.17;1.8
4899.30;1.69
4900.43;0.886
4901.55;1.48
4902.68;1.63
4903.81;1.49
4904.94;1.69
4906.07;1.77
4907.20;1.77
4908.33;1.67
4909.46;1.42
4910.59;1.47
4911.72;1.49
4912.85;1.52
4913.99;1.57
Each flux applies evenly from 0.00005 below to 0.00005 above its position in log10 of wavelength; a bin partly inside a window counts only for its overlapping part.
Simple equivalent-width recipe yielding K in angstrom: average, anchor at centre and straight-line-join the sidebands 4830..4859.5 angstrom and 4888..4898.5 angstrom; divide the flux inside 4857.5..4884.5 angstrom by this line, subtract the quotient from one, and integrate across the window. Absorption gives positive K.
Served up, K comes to 1.1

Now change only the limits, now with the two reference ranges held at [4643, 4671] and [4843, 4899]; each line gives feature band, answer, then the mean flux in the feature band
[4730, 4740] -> 0.7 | 1.43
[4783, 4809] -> -1.2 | 1.63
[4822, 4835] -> 0.1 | 1.57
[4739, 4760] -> -1.1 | 1.63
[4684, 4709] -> -0.1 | 1.52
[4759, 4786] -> -0.6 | 1.59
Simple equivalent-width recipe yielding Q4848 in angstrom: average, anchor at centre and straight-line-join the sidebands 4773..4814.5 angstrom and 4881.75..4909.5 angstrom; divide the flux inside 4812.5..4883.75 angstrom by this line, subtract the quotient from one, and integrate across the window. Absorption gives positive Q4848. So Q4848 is 3.58 angstrom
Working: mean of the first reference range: 1.62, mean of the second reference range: 1.67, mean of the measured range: 1.57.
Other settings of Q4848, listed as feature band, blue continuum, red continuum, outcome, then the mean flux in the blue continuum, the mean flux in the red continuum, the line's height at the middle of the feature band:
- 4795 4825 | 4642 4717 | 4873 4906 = -0.36 angstrom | 1.52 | 1.67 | 1.61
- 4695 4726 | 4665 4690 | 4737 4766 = 0.27 angstrom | 1.51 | 1.59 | 1.55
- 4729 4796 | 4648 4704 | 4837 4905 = -1.72 angstrom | 1.52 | 1.58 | 1.55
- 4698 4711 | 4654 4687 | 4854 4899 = 0.72 angstrom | 1.55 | 1.59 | 1.56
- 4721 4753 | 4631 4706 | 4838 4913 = -0.45 angstrom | 1.52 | 1.58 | 1.54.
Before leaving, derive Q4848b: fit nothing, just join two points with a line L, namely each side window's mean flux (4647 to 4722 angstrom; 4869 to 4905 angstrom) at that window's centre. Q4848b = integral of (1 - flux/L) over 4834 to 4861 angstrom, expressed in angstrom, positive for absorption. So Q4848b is 1.6 angstrom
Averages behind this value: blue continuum 1.53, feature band 1.53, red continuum 1.64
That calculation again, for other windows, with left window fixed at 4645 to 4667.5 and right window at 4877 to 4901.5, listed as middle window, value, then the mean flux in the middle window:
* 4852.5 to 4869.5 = 2.51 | 1.42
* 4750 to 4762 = 0.28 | 1.55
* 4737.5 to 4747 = -0.22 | 1.61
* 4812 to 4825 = 0.03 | 1.63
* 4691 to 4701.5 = -0.26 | 1.58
